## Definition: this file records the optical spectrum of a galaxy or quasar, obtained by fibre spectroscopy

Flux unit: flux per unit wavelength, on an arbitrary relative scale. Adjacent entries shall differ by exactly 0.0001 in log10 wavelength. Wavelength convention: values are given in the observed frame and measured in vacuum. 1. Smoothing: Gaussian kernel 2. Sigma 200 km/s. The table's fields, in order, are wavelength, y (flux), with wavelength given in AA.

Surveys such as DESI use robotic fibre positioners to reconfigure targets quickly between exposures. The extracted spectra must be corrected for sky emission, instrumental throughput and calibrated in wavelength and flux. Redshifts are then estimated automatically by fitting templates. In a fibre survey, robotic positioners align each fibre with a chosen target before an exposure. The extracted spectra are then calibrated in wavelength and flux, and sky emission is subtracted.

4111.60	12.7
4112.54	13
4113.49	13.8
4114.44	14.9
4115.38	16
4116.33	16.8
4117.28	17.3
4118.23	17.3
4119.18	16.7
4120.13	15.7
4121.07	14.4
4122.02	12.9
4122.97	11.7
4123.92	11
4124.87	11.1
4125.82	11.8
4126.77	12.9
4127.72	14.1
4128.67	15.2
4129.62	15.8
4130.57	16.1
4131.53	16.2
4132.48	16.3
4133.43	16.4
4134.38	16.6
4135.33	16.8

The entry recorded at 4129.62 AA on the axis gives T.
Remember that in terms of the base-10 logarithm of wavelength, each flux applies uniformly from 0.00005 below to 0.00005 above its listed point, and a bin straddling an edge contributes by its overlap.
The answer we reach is 15.8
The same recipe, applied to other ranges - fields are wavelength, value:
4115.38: 16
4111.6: 12.7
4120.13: 15.7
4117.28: 17.3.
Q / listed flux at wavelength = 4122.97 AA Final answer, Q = 11.7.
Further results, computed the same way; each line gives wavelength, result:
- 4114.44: 14.9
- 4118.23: 17.3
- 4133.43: 16.4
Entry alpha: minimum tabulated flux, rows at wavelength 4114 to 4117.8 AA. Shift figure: 14.9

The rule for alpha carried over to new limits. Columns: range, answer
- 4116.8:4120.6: 15.7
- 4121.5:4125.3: 11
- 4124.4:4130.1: 11.1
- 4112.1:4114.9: 13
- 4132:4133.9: 16.3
